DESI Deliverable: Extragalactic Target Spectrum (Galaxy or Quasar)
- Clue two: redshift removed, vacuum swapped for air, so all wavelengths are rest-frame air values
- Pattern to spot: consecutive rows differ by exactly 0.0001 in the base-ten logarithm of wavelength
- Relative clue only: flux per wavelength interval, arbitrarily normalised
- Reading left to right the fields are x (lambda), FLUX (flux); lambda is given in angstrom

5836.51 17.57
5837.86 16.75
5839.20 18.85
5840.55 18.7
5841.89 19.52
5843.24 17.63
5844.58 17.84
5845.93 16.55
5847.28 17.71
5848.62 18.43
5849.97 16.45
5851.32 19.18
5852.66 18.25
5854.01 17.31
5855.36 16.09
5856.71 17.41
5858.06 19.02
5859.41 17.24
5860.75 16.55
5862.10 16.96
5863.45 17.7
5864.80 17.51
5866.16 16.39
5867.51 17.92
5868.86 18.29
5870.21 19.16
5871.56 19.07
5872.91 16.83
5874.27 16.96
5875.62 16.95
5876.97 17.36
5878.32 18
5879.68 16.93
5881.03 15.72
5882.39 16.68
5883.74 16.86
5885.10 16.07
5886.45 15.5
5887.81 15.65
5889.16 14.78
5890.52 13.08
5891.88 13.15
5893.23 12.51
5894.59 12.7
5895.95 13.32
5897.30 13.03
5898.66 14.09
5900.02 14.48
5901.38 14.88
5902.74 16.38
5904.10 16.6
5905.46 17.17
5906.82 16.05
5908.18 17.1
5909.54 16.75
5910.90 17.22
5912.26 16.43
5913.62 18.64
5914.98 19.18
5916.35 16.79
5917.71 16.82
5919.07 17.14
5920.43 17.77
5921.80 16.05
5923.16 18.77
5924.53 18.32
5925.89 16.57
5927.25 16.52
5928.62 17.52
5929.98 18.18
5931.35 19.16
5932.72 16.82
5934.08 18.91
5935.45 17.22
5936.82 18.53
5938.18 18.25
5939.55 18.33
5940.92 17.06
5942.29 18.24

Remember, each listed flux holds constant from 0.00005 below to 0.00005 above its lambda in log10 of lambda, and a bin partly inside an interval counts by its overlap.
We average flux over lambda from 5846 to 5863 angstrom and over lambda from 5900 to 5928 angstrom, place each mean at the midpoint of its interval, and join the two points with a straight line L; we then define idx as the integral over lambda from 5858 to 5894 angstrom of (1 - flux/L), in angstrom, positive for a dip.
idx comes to 1.6 angstrom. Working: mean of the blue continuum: 17.5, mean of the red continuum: 17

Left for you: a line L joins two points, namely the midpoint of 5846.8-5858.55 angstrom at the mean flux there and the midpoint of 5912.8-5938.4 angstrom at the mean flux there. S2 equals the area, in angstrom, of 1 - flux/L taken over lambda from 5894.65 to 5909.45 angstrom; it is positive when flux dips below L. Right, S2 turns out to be 2.1 angstrom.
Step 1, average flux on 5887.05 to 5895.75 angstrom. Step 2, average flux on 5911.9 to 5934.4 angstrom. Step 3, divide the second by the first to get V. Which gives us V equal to 1.29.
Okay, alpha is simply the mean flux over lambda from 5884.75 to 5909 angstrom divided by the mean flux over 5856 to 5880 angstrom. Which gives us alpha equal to 0.84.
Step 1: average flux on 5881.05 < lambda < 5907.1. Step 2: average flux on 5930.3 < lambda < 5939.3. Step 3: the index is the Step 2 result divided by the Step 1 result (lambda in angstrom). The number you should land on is 1.2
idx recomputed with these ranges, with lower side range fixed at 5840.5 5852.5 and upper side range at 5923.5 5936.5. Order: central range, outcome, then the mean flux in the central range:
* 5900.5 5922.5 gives 1.1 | 16.9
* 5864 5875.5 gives 0.1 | 17.7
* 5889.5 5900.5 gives 2.8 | 13.3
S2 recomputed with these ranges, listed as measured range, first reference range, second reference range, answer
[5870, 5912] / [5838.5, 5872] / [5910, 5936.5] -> 4.5 angstrom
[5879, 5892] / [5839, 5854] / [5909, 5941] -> 1.7 angstrom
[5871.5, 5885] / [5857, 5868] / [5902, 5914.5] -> 0.2 angstrom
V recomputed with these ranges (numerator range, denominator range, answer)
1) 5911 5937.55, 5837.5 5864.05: 1.00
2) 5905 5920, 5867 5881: 0.98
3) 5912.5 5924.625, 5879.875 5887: 1.09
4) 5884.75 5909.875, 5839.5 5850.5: 0.83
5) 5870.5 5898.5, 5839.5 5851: 0.87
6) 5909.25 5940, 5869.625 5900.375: 1.13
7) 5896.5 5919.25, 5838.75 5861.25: 0.92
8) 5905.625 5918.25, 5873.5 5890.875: 1.06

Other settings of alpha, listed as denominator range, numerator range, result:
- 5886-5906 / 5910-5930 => 1.21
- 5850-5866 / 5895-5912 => 0.89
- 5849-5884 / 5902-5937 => 1.00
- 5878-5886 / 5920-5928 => 1.04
